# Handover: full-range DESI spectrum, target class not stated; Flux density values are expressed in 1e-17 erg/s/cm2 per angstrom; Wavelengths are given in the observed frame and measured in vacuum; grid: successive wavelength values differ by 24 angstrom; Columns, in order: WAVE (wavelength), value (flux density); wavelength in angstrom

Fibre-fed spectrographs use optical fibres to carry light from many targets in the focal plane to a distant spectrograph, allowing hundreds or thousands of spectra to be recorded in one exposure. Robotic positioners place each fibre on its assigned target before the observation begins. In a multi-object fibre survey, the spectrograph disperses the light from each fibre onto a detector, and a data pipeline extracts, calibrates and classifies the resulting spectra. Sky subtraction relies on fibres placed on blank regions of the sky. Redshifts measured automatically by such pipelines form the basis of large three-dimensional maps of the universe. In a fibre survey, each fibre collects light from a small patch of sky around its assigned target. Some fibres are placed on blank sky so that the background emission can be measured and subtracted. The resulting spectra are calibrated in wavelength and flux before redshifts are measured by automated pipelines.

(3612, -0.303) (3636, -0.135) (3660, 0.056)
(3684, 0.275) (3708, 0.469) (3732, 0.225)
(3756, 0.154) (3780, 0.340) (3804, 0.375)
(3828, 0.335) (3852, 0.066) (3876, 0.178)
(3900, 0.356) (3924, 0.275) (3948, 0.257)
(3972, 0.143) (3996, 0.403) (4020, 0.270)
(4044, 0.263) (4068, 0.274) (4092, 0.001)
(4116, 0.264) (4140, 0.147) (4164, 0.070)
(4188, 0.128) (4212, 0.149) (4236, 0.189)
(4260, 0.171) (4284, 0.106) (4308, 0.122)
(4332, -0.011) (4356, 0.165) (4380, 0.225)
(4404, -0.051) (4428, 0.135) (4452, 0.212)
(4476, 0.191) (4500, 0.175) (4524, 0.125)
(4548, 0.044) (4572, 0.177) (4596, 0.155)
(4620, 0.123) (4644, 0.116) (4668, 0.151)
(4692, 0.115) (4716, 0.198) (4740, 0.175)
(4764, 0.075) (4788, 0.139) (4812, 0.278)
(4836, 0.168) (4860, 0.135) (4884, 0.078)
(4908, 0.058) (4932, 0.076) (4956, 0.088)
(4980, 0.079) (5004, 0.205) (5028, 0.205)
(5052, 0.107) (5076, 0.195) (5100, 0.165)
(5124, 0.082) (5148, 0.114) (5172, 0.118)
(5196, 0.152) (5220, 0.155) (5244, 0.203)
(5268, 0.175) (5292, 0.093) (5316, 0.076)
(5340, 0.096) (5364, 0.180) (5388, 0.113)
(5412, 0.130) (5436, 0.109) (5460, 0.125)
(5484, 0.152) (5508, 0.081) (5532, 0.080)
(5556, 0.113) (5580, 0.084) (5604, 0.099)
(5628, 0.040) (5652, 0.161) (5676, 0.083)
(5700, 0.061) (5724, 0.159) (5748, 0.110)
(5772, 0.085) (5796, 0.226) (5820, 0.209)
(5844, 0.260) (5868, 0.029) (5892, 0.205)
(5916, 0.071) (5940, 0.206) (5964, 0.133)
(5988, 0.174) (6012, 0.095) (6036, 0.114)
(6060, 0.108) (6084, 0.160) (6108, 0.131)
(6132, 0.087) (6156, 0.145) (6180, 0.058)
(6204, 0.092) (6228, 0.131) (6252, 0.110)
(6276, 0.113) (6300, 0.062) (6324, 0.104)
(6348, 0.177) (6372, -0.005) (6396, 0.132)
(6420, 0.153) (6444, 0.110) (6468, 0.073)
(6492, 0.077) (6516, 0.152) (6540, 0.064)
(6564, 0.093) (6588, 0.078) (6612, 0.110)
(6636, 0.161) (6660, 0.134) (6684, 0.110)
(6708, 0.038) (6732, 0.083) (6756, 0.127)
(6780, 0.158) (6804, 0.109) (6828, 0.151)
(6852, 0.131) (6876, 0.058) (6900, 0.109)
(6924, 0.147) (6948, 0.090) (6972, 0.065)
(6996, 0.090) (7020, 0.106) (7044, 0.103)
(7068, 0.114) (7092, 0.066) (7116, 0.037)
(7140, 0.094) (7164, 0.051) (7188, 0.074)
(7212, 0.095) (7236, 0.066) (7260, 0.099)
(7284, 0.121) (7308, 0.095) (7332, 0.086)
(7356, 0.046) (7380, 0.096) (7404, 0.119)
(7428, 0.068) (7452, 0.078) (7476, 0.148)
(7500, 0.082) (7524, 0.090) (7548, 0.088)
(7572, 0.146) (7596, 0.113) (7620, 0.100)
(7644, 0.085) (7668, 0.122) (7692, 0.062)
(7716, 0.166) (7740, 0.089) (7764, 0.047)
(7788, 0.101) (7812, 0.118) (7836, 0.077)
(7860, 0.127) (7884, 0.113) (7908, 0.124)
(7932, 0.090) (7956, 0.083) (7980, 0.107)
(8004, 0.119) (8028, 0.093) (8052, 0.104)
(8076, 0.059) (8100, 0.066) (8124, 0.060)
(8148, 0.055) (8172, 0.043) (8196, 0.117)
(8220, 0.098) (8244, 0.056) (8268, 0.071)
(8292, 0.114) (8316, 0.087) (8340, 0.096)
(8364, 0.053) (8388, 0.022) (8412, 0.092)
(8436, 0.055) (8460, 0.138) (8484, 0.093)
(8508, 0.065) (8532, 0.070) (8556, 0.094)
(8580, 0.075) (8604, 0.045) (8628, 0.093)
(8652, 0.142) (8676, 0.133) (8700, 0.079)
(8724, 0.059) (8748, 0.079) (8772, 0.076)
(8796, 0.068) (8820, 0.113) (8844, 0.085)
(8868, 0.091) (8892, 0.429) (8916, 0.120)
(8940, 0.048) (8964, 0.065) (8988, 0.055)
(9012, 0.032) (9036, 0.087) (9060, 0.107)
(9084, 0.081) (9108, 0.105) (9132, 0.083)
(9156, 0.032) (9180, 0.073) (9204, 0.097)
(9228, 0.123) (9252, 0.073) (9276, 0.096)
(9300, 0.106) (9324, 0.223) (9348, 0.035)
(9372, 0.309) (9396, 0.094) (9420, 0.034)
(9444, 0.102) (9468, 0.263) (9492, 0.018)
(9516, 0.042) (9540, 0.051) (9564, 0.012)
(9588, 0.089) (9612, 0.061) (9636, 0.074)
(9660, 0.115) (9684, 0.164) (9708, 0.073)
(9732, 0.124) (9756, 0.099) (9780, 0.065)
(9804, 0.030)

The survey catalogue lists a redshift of 1.39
